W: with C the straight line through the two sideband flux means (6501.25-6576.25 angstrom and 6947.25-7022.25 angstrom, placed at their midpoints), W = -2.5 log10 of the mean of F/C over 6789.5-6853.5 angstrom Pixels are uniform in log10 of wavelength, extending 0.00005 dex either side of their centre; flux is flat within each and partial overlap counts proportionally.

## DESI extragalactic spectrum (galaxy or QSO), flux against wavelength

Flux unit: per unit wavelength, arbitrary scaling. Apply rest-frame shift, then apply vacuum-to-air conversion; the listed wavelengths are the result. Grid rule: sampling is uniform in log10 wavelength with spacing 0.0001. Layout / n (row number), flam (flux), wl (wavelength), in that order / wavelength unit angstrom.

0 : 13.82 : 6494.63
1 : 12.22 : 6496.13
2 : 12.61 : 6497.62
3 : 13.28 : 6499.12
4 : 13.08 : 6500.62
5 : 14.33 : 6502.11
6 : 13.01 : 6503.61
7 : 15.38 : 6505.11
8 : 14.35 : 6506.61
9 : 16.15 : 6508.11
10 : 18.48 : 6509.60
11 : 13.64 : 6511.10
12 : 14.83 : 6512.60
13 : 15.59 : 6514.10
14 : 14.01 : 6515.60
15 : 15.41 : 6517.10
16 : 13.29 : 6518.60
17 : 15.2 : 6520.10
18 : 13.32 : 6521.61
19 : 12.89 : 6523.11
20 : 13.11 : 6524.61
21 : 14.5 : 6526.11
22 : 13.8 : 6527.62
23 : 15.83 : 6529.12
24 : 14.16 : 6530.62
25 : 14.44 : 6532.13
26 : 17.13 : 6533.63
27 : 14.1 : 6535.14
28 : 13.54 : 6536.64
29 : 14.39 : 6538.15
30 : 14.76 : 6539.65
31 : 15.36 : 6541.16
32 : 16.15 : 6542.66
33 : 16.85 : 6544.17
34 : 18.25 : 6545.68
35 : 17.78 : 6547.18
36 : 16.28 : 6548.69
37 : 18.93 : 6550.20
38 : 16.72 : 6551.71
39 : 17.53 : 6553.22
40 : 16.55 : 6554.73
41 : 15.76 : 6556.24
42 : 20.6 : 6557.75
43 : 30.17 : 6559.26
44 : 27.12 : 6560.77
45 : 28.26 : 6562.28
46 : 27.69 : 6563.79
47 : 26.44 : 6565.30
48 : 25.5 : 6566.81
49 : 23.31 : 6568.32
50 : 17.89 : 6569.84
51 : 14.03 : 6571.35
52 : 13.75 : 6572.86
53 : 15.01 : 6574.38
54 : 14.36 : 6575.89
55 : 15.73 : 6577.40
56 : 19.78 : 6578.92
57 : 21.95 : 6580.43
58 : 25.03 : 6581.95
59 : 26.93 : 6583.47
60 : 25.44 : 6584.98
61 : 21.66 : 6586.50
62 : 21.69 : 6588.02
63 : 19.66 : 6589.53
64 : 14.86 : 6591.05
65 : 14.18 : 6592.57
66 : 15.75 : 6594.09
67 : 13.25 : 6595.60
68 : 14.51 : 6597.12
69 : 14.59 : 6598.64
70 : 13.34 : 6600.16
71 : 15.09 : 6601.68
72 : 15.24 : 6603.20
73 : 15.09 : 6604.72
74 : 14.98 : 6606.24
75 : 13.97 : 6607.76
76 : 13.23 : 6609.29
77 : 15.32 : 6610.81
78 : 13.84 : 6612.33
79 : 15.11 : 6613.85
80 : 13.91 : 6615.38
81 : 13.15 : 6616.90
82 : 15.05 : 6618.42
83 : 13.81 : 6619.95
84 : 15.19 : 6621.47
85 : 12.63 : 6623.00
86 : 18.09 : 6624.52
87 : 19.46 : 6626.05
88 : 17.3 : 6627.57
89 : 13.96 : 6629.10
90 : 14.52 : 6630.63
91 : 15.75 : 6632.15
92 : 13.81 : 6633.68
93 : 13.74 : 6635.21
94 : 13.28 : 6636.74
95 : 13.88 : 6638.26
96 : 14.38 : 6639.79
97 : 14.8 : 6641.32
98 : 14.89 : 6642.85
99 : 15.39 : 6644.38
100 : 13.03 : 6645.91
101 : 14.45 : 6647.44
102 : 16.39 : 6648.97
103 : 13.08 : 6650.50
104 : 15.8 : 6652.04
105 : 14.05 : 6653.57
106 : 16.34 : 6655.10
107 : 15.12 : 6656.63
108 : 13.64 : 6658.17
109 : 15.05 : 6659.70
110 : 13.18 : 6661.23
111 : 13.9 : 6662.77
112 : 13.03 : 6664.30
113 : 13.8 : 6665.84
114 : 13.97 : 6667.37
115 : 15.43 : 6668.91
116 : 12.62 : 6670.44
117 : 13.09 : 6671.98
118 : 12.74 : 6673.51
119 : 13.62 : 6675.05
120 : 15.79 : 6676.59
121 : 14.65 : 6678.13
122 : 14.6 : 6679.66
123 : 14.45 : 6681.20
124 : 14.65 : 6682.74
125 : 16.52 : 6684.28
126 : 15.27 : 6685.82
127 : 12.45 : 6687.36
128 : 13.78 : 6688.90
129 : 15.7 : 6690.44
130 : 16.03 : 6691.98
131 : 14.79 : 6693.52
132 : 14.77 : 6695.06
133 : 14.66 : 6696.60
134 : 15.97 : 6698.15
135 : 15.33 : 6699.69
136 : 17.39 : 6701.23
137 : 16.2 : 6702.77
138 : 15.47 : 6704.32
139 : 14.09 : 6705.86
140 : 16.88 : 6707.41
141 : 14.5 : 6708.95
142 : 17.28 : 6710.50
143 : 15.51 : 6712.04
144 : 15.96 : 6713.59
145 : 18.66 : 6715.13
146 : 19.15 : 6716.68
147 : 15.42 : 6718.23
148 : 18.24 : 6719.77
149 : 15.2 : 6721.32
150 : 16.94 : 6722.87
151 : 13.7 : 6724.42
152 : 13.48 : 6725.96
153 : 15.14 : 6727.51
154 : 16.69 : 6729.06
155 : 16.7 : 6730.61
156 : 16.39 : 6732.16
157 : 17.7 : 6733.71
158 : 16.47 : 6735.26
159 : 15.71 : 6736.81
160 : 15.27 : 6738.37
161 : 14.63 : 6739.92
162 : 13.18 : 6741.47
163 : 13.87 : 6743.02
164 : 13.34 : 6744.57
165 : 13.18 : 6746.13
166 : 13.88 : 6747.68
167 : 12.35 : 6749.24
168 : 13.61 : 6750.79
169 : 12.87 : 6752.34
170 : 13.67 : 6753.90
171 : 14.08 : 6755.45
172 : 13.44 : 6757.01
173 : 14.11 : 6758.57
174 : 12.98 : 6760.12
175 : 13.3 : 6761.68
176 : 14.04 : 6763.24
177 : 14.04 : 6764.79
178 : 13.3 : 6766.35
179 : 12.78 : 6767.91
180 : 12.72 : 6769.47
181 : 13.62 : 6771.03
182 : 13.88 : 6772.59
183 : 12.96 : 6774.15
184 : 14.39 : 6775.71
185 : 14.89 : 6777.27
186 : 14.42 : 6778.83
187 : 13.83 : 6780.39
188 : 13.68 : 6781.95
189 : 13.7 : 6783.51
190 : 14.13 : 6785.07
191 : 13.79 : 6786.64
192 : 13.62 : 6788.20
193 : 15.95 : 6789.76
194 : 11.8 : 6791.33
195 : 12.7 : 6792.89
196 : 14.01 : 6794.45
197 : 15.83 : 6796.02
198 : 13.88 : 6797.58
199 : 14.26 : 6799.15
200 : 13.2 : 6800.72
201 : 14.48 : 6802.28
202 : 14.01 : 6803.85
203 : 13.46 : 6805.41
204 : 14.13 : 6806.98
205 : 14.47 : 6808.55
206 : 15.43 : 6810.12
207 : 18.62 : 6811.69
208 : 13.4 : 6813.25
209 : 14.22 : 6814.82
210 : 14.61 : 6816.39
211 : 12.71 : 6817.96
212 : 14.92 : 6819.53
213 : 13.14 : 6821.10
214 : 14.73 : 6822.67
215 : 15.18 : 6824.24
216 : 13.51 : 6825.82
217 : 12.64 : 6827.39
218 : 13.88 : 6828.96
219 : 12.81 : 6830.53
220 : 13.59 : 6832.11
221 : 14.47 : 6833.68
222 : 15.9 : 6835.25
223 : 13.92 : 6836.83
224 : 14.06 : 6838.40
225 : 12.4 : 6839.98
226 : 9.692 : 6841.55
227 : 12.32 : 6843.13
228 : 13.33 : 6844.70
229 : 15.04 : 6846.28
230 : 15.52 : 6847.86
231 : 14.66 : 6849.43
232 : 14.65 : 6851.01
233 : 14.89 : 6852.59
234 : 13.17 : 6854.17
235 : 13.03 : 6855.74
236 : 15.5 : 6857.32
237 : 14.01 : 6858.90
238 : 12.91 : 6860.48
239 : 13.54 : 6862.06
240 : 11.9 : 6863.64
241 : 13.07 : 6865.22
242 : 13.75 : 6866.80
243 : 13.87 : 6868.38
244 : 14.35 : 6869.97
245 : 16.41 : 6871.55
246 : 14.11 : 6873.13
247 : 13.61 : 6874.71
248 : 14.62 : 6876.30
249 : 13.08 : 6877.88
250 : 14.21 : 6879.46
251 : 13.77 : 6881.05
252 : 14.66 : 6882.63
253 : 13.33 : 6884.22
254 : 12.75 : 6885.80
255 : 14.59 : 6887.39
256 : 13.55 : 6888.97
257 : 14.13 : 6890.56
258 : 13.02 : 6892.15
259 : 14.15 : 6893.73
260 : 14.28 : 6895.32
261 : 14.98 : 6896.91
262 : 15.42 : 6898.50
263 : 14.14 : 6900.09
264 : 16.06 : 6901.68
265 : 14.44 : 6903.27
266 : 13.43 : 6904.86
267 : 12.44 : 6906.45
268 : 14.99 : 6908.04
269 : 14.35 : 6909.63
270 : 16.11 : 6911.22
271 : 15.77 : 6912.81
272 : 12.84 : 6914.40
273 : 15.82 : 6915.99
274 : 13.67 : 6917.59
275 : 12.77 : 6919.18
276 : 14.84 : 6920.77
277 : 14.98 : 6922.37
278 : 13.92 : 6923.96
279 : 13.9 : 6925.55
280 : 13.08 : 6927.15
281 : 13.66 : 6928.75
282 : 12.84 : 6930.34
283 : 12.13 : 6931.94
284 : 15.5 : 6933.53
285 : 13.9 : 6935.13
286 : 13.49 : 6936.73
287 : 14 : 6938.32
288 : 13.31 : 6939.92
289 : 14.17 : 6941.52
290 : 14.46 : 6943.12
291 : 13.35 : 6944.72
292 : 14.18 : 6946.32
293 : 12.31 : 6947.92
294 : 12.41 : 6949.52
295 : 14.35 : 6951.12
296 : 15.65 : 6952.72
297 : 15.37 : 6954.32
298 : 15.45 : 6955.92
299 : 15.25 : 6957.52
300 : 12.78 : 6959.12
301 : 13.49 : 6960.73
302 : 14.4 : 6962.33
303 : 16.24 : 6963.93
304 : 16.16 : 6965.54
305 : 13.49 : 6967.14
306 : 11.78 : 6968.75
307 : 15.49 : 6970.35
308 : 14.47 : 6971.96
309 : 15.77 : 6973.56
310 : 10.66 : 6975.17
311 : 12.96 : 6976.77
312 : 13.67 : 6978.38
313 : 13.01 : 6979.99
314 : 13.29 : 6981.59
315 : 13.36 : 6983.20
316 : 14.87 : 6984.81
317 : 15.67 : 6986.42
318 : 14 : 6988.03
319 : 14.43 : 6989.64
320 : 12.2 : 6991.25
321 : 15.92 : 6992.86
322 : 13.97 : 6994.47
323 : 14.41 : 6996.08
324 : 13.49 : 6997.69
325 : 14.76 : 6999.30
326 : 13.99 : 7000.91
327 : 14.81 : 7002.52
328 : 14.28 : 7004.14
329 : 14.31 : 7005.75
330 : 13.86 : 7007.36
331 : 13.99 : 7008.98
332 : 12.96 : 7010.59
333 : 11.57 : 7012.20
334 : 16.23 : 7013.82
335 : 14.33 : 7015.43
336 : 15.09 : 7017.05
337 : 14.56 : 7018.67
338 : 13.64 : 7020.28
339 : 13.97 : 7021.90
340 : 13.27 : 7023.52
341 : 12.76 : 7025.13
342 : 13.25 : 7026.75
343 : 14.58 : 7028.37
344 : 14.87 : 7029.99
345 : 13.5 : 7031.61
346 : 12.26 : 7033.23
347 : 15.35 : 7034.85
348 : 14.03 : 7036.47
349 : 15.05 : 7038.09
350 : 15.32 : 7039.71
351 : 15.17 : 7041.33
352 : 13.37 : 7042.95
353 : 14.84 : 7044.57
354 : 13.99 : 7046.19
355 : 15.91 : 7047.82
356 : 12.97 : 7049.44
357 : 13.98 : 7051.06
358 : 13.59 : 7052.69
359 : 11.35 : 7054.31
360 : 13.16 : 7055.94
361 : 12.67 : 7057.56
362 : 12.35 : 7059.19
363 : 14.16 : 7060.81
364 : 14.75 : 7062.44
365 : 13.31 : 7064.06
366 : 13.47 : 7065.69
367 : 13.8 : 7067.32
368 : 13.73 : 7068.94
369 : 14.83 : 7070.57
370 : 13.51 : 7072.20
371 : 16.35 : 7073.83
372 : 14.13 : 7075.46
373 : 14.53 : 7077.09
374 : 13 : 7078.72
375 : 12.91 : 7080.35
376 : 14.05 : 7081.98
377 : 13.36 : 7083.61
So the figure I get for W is 0.084 mag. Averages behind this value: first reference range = 17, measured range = 14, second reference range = 14.1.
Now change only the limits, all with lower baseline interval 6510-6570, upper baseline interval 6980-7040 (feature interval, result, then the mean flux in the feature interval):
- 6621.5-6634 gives 0.078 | 15.7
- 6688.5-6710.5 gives 0.060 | 15.5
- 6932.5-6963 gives 0.035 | 14.1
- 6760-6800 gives 0.145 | 13.8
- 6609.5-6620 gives 0.188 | 14.3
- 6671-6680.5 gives 0.177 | 14.1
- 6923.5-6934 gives 0.091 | 13.5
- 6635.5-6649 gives 0.168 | 14.4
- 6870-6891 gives 0.072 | 14.1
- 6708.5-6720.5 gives -0.042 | 16.9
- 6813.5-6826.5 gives 0.102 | 14.1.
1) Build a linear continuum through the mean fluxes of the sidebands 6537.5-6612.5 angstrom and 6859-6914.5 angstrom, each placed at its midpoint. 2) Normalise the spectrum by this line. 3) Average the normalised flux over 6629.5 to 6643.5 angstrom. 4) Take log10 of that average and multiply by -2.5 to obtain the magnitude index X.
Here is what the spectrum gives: 0.22 mag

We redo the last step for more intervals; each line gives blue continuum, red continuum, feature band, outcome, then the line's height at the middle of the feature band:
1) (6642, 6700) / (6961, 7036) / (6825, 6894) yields 0.04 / 14.2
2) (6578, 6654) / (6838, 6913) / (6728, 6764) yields 0.04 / 15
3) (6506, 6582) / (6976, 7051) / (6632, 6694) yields 0.15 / 16.6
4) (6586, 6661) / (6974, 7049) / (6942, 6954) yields 0.02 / 14.2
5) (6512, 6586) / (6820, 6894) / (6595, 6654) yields 0.16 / 17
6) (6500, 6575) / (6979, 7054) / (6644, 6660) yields 0.11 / 16.3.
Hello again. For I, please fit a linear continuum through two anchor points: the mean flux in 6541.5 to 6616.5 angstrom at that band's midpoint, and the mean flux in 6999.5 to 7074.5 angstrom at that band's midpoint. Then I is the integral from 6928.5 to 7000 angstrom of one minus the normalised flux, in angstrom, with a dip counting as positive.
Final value 3.2 angstrom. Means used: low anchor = 18.3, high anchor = 14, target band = 14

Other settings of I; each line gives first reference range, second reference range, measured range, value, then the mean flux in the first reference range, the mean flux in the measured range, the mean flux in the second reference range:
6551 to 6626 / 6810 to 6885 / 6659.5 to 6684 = 3.9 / 18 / 14.1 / 14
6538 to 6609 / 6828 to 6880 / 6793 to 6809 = 0.7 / 18.6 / 14.1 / 13.8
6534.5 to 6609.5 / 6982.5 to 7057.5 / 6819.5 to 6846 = 3.8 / 18.3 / 13.5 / 14.1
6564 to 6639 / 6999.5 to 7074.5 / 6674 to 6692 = 1.7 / 16.8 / 14.7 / 14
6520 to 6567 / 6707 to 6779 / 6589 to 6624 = 4.8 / 17.9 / 14.6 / 14.8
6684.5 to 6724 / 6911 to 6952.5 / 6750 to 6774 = 2.9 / 15.8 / 13.5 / 13.9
